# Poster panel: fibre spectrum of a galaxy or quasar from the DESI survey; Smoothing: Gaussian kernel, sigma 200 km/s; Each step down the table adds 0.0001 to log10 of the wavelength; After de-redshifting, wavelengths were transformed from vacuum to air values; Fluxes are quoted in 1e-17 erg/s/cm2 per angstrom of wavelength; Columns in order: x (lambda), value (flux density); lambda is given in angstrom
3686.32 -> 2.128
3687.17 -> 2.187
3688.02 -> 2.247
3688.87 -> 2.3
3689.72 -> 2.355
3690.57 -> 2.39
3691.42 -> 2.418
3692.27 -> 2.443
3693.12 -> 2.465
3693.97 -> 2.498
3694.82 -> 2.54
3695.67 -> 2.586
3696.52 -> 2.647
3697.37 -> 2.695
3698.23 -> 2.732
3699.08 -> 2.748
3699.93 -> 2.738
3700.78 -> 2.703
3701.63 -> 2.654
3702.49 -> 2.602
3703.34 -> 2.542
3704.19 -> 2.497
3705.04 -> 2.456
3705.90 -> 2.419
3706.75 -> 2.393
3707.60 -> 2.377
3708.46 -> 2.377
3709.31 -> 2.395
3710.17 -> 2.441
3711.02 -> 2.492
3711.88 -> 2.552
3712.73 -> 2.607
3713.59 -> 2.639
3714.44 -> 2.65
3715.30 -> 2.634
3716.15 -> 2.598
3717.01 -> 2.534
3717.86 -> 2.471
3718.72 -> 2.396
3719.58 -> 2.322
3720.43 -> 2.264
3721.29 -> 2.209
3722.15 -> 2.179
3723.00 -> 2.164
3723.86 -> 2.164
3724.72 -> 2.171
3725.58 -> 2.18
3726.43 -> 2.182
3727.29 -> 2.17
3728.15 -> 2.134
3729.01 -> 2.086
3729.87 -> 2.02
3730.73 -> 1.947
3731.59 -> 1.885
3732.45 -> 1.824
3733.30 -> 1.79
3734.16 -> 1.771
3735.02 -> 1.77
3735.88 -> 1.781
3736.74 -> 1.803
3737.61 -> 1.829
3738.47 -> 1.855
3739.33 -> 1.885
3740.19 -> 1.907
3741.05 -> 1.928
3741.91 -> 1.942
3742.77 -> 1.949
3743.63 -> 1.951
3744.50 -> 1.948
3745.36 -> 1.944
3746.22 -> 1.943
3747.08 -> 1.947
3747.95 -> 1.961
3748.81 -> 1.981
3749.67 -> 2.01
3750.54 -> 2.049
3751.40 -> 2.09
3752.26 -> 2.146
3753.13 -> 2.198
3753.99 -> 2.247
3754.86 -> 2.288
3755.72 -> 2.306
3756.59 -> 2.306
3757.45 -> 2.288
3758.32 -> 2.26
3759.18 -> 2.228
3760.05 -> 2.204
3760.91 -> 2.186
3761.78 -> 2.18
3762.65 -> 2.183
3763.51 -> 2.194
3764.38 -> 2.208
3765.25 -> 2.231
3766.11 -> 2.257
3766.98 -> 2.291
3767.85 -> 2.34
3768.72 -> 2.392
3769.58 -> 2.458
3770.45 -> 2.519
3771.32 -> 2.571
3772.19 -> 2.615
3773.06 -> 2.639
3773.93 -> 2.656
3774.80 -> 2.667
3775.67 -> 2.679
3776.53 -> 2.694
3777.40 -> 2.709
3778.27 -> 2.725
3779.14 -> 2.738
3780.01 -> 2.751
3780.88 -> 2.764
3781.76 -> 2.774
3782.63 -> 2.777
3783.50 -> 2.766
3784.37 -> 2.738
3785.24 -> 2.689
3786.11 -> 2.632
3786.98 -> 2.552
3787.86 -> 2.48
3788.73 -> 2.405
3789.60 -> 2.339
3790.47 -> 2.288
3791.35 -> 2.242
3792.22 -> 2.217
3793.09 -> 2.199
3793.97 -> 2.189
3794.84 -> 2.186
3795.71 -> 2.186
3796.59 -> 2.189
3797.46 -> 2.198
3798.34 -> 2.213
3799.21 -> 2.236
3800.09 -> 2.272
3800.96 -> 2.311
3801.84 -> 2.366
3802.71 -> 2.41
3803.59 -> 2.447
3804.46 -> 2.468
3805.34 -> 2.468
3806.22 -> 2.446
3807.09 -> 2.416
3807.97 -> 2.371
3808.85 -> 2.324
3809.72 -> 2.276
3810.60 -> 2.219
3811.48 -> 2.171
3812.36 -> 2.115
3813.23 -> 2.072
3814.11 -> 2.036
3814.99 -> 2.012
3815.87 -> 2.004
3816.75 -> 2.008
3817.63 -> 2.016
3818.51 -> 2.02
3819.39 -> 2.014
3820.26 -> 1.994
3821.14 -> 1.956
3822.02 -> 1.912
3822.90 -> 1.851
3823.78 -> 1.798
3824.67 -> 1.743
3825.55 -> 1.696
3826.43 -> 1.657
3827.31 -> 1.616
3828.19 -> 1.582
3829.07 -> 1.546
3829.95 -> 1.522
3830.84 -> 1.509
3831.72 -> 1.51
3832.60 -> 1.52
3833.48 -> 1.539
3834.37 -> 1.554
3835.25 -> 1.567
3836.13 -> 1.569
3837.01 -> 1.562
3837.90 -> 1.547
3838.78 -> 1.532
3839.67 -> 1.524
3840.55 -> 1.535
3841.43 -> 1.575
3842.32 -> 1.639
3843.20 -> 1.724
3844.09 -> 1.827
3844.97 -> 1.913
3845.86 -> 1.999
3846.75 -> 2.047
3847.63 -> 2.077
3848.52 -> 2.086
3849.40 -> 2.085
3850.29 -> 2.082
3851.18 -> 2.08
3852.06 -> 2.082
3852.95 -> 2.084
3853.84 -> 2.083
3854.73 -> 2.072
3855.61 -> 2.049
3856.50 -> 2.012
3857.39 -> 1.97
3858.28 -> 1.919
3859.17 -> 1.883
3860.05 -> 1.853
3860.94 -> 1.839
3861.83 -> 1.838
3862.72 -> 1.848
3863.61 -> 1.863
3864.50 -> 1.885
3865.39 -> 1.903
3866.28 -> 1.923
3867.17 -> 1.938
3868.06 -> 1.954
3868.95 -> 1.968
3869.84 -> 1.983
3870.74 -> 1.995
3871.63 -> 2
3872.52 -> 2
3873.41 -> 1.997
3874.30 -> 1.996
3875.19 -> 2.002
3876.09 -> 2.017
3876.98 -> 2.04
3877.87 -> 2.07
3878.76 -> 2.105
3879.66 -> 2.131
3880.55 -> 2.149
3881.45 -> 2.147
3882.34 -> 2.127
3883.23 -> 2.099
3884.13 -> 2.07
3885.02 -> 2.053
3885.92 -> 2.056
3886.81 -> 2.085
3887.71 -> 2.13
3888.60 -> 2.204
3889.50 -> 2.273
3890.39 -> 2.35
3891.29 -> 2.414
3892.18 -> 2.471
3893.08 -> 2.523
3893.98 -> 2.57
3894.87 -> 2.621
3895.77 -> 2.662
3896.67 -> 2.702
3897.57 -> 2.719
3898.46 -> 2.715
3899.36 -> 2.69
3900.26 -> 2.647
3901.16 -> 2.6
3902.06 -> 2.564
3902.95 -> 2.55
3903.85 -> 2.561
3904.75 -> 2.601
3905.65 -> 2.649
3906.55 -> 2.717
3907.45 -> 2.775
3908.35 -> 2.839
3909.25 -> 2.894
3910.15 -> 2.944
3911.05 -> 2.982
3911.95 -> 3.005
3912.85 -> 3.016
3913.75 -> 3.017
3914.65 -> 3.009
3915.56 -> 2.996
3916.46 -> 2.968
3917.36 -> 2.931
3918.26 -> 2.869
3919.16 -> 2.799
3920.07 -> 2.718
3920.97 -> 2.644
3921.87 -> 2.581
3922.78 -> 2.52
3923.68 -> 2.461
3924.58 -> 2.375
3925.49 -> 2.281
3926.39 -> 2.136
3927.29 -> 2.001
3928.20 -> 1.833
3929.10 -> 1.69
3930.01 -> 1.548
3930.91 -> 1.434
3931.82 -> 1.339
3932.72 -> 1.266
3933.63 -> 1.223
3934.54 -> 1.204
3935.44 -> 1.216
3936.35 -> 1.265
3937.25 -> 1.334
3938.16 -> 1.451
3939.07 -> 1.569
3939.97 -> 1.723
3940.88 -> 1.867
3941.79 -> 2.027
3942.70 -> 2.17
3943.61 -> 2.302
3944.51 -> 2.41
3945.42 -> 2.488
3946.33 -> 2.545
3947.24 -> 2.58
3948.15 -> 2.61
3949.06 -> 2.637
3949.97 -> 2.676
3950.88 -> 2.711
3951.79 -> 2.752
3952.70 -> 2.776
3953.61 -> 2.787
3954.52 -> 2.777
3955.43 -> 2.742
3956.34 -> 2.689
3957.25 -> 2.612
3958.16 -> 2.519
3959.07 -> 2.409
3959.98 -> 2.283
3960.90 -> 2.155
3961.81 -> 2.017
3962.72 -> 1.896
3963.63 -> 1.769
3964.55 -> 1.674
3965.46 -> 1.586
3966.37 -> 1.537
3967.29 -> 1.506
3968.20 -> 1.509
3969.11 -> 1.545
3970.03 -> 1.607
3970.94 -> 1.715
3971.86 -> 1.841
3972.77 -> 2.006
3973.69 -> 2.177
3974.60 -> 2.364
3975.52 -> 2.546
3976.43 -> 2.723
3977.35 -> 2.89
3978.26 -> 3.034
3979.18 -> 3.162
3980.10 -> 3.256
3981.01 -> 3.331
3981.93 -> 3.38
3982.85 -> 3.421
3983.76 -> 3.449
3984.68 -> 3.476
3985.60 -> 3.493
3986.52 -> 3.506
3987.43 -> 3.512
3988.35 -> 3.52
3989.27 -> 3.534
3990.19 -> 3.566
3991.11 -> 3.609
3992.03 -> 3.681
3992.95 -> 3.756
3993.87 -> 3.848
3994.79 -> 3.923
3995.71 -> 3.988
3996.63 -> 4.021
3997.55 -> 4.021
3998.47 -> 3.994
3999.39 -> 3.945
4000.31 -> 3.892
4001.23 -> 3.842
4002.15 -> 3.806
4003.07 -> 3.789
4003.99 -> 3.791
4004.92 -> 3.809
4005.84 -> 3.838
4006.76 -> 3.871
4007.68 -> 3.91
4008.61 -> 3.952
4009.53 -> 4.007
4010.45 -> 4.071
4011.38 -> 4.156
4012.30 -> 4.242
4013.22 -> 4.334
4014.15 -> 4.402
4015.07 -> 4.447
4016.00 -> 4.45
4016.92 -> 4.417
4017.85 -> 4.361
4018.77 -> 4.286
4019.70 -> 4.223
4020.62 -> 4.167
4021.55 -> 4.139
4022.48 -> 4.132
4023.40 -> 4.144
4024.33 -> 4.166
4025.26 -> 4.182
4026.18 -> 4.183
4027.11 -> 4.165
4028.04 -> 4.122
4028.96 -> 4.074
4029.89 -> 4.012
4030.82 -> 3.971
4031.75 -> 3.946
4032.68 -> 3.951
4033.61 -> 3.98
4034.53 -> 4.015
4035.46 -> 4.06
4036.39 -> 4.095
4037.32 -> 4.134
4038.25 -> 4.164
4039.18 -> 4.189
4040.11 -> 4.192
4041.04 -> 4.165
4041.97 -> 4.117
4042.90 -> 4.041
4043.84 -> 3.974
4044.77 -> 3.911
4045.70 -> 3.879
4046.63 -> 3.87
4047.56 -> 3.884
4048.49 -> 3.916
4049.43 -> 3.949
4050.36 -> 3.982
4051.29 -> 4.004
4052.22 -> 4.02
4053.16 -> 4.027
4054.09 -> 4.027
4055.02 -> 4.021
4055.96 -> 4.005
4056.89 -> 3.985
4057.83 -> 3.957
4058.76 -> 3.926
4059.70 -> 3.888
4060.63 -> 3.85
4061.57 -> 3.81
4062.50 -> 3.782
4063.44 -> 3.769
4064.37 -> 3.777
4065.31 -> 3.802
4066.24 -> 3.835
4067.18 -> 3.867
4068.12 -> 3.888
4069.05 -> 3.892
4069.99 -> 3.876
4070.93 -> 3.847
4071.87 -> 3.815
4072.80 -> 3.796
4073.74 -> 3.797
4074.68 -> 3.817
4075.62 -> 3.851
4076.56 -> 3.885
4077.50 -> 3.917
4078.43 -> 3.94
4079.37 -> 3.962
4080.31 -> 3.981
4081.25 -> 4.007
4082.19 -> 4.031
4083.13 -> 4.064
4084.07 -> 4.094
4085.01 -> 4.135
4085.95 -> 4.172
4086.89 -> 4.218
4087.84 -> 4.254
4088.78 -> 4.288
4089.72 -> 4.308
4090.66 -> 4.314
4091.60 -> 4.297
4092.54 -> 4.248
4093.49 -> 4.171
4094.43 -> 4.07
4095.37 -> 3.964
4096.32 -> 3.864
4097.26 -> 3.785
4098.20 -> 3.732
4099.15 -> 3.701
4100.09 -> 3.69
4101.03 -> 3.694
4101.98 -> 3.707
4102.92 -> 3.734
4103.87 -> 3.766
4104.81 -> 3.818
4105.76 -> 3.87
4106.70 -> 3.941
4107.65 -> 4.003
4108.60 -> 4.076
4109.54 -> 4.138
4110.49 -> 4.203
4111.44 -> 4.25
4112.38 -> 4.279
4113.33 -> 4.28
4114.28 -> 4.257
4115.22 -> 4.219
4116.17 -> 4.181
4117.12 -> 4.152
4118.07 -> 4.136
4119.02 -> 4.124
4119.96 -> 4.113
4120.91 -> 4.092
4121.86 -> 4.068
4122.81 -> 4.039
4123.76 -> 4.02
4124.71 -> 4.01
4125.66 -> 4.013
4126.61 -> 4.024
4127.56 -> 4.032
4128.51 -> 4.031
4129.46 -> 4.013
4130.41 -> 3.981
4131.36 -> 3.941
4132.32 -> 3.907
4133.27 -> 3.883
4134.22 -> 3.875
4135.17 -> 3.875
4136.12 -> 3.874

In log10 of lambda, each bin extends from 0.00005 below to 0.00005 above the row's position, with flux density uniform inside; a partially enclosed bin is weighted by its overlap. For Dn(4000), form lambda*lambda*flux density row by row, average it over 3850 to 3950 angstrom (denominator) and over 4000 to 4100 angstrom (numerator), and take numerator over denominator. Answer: 1.95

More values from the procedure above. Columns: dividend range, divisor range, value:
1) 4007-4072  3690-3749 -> 2.11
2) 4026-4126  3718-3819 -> 2.08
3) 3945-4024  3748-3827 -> 1.55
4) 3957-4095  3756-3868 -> 1.93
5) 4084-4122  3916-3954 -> 2.04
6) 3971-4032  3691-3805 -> 1.83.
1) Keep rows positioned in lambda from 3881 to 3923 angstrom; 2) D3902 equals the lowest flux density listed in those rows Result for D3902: 2.053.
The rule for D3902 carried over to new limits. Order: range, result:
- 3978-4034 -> 3.034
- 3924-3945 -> 1.204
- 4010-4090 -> 3.769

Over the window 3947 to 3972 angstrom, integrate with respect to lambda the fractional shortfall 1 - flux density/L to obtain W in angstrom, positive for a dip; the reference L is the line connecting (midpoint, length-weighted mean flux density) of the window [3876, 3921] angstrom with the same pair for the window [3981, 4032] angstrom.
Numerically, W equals 8.3 angstrom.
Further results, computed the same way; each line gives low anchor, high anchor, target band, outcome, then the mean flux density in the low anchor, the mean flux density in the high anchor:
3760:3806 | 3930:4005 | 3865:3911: 4.09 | 2.44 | 2.64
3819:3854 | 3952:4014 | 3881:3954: 3.56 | 1.77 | 3.09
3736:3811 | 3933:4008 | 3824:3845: 7.21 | 2.3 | 2.73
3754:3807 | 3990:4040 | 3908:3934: 7.34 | 2.42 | 4.05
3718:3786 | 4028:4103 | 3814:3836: 7.32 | 2.24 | 3.97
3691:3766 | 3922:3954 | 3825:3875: 7.04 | 2.25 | 2.04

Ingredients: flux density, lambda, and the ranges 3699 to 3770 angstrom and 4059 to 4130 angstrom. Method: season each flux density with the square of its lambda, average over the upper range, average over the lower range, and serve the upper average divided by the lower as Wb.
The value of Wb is 2.17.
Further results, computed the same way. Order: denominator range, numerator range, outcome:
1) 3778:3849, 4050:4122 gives 2.20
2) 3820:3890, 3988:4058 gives 2.31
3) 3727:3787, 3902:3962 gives 1.15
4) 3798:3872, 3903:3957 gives 1.27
